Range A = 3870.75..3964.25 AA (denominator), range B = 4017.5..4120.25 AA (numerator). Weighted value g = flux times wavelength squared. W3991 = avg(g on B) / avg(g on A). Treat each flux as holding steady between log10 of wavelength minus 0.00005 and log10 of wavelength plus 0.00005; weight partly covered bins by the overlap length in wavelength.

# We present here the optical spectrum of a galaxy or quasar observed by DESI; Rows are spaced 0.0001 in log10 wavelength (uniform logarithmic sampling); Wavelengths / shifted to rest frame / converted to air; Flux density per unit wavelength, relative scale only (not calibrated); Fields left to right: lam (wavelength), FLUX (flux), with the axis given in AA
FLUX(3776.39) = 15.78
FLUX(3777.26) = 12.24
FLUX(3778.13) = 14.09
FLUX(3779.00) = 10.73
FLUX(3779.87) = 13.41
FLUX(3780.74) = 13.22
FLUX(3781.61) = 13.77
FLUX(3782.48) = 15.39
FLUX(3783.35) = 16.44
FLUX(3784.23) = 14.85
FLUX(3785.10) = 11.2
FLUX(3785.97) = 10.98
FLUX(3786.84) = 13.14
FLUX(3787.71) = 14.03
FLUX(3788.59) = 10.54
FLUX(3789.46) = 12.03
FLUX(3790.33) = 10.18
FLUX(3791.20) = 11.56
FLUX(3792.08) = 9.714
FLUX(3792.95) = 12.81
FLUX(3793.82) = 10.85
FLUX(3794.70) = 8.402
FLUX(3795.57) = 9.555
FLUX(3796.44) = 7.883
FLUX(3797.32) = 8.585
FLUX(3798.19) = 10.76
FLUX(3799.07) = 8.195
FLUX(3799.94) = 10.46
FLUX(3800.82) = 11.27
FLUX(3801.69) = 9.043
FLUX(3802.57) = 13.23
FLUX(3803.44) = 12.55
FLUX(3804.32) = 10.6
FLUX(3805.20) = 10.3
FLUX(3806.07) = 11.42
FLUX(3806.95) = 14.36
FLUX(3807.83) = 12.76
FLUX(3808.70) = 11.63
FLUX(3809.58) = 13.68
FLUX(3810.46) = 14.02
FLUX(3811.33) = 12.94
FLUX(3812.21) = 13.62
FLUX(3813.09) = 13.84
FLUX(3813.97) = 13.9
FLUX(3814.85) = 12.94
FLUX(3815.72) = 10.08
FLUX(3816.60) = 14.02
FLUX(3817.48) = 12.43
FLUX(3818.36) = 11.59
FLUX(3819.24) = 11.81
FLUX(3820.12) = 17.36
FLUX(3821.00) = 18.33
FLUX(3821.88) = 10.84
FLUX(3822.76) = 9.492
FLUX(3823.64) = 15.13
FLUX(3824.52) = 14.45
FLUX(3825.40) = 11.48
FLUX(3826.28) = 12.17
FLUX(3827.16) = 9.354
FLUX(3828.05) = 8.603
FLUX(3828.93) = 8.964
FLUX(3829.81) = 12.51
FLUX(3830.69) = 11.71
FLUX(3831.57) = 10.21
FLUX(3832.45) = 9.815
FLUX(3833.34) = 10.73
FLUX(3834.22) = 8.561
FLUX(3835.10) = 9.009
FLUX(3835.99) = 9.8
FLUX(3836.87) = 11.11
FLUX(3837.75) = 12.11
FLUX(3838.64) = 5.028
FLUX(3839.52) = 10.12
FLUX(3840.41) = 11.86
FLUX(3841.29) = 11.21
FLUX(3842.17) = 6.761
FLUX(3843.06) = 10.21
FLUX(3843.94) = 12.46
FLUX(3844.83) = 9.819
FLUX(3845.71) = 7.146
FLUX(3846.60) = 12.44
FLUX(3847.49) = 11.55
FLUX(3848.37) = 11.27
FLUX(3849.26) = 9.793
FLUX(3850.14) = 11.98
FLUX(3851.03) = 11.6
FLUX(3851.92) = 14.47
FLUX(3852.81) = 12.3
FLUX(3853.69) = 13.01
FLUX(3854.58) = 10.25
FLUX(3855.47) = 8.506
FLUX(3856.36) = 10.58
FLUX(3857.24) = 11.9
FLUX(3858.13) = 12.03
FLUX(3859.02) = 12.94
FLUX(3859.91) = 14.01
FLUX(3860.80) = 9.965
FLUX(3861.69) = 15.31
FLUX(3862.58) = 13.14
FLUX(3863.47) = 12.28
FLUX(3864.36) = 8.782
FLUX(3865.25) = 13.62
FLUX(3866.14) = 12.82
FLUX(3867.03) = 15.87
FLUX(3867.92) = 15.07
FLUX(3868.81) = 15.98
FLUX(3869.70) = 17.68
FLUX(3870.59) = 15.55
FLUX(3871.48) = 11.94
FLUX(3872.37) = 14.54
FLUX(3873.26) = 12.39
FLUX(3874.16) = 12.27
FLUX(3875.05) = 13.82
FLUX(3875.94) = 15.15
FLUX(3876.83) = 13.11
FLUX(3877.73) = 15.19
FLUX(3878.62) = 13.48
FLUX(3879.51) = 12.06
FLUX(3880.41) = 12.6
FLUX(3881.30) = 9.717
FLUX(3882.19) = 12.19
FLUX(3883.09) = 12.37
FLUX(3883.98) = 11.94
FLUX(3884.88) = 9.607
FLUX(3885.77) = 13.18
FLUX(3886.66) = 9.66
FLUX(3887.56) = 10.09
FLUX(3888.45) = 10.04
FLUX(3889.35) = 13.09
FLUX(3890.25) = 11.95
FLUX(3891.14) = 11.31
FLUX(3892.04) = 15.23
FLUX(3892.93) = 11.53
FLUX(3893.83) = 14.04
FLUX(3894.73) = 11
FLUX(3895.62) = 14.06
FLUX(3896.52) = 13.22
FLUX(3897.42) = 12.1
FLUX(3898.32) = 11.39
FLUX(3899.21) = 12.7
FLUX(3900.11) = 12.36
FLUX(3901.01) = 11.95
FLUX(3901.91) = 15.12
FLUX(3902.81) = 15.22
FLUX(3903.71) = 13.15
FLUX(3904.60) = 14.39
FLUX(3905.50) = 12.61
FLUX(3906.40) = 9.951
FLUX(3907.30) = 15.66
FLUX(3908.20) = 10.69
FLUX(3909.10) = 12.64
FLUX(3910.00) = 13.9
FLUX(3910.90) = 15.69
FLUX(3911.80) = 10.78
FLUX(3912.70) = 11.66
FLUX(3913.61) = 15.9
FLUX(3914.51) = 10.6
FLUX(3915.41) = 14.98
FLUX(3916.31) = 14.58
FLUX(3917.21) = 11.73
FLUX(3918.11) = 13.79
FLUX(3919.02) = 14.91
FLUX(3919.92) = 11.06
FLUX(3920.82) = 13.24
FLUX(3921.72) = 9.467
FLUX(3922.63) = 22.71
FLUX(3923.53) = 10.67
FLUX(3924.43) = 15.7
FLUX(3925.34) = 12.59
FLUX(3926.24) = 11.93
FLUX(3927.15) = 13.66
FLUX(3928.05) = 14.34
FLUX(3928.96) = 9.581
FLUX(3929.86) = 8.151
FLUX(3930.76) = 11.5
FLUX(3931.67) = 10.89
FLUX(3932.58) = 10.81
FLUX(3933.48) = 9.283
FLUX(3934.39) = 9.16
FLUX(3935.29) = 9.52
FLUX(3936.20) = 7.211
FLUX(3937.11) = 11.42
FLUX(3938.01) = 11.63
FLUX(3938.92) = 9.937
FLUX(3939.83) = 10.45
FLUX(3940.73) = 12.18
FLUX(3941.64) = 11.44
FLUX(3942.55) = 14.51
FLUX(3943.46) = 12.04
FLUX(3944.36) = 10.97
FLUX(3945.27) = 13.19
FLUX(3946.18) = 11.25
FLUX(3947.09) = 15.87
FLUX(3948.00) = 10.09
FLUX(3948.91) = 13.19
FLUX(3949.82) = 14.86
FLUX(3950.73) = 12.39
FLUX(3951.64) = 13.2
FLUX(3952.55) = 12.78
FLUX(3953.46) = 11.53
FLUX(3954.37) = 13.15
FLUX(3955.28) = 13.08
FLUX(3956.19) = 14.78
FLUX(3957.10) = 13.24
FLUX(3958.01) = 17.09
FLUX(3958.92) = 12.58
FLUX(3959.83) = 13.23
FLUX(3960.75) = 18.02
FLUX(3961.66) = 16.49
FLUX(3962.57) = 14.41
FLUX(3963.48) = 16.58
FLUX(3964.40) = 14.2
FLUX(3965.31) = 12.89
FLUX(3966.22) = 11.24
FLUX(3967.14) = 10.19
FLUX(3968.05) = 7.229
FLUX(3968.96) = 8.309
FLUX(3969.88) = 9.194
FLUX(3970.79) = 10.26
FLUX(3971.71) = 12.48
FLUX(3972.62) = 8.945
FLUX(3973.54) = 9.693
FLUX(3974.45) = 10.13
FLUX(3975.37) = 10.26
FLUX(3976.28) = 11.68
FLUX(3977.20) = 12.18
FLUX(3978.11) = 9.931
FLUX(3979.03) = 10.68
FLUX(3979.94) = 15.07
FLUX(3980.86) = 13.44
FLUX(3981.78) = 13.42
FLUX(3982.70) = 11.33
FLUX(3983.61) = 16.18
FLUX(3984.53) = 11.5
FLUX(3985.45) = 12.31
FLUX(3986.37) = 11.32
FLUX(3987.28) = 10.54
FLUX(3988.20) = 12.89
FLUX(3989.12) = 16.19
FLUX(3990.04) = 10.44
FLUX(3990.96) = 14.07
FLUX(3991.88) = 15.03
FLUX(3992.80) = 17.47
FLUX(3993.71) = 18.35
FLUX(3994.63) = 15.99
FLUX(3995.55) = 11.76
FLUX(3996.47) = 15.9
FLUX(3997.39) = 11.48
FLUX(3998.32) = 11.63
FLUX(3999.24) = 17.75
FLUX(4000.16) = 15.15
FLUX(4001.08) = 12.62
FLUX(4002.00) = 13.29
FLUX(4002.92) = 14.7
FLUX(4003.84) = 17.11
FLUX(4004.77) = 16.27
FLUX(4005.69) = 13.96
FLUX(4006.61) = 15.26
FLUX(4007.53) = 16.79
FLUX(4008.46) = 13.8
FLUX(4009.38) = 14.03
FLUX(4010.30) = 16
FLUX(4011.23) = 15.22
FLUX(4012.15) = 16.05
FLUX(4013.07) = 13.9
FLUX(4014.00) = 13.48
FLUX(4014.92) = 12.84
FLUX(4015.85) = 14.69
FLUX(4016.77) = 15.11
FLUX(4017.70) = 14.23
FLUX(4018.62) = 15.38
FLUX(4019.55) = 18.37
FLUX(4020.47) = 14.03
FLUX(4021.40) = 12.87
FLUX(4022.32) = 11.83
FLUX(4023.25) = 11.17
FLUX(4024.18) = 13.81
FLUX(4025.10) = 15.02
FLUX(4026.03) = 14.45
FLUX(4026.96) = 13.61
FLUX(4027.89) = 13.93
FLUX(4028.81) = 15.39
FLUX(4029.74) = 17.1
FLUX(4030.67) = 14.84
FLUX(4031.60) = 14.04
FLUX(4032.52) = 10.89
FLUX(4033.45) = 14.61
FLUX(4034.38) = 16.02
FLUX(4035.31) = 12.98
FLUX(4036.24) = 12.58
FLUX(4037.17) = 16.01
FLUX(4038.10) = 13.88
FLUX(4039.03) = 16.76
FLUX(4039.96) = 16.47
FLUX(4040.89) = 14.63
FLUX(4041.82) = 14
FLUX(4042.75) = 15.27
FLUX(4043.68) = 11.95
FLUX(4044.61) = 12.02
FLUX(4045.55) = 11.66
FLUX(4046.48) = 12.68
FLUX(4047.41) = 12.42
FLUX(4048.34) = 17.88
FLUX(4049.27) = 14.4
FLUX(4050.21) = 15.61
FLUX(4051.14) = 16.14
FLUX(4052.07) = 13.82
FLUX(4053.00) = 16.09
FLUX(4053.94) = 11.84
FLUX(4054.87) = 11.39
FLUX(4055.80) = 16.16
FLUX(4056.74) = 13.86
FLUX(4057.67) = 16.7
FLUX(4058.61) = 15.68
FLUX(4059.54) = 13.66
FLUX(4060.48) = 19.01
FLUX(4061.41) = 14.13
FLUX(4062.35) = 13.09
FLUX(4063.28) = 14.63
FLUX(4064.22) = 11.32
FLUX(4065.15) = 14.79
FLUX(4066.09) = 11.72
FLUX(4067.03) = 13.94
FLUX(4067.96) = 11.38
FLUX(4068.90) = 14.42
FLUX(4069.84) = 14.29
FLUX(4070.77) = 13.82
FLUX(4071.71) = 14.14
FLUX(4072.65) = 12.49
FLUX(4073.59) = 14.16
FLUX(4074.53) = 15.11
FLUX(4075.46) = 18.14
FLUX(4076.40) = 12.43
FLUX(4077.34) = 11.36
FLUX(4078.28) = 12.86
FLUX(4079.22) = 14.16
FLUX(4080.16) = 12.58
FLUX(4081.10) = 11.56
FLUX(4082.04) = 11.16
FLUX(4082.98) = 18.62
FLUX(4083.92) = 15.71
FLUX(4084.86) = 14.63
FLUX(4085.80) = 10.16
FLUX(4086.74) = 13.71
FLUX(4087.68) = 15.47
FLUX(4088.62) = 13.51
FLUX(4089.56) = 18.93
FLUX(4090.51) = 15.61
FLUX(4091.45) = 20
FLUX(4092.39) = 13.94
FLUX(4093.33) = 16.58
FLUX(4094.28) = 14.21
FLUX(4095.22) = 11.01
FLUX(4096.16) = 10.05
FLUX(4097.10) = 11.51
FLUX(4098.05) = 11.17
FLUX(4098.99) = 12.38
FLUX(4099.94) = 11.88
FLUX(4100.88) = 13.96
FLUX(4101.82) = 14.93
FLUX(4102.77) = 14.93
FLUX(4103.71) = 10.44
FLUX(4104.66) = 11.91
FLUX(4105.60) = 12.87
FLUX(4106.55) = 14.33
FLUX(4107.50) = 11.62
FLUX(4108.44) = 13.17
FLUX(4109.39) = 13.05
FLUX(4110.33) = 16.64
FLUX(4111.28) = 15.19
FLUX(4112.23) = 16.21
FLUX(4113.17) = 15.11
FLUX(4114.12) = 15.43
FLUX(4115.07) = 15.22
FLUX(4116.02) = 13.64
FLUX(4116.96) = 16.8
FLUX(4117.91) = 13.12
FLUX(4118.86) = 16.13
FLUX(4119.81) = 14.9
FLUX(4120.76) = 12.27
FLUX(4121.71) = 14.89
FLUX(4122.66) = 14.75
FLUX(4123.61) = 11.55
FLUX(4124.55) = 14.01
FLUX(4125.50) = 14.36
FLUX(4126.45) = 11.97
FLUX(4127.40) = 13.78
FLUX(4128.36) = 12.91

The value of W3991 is 1.2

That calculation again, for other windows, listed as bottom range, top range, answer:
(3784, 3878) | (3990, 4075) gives 1.34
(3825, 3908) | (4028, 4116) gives 1.30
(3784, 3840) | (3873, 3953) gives 1.14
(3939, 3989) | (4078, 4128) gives 1.20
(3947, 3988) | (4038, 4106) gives 1.18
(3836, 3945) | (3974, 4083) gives 1.23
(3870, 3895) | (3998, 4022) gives 1.26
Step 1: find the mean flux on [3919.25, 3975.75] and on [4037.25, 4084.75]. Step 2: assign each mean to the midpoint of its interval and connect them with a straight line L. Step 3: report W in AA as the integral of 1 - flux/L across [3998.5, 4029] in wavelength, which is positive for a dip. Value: -2.9 AA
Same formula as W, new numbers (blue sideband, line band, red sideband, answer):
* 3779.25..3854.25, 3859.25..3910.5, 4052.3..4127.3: -3.02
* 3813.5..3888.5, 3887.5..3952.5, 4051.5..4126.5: 0.48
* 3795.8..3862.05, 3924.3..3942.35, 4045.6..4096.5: 2.27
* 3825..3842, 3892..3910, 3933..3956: -2.83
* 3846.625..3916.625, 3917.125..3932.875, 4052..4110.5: 0.38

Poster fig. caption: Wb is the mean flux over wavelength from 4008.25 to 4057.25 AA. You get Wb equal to 14.3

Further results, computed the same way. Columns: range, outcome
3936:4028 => 13.2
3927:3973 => 12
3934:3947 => 11.2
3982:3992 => 12.8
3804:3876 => 12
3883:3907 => 12.4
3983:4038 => 14.3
